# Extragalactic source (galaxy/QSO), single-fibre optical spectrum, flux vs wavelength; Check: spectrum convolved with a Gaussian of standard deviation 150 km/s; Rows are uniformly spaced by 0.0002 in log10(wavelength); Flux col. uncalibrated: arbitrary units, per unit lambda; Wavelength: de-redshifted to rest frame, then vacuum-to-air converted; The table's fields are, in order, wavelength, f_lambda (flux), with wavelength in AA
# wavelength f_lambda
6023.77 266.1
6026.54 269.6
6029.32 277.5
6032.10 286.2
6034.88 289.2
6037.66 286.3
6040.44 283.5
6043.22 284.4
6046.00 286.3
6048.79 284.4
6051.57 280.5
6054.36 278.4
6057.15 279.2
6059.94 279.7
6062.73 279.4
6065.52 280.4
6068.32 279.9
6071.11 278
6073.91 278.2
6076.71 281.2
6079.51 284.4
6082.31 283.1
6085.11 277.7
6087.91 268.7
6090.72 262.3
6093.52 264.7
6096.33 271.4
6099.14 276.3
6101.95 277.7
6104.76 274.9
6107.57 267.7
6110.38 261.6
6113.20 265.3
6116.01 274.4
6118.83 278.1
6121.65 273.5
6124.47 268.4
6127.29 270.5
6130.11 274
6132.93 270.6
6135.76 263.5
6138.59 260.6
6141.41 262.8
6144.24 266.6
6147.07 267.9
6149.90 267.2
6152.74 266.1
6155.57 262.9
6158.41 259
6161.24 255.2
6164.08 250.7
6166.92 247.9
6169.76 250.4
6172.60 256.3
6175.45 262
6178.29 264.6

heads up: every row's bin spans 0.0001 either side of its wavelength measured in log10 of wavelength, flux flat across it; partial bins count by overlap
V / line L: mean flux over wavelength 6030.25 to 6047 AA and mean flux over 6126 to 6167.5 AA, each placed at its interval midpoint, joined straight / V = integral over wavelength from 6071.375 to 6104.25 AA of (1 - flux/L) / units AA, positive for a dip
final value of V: 0.0 AA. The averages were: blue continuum 286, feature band 275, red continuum 263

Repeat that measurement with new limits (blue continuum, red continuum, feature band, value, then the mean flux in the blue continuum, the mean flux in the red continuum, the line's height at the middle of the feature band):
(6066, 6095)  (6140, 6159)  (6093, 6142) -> 0.00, 276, 265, 270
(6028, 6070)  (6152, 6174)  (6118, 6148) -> -0.66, 282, 256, 263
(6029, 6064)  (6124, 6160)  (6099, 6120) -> 0.01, 283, 266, 272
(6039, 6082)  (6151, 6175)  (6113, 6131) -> -0.41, 281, 256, 266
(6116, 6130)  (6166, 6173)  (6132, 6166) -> -0.22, 273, 251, 261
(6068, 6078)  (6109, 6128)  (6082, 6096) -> 0.29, 279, 270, 276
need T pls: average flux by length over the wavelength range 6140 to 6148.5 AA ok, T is 266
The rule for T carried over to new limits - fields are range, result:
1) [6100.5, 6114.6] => 269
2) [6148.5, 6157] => 265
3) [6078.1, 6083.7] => 284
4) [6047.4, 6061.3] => 280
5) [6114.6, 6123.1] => 275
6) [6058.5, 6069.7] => 280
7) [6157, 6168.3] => 253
